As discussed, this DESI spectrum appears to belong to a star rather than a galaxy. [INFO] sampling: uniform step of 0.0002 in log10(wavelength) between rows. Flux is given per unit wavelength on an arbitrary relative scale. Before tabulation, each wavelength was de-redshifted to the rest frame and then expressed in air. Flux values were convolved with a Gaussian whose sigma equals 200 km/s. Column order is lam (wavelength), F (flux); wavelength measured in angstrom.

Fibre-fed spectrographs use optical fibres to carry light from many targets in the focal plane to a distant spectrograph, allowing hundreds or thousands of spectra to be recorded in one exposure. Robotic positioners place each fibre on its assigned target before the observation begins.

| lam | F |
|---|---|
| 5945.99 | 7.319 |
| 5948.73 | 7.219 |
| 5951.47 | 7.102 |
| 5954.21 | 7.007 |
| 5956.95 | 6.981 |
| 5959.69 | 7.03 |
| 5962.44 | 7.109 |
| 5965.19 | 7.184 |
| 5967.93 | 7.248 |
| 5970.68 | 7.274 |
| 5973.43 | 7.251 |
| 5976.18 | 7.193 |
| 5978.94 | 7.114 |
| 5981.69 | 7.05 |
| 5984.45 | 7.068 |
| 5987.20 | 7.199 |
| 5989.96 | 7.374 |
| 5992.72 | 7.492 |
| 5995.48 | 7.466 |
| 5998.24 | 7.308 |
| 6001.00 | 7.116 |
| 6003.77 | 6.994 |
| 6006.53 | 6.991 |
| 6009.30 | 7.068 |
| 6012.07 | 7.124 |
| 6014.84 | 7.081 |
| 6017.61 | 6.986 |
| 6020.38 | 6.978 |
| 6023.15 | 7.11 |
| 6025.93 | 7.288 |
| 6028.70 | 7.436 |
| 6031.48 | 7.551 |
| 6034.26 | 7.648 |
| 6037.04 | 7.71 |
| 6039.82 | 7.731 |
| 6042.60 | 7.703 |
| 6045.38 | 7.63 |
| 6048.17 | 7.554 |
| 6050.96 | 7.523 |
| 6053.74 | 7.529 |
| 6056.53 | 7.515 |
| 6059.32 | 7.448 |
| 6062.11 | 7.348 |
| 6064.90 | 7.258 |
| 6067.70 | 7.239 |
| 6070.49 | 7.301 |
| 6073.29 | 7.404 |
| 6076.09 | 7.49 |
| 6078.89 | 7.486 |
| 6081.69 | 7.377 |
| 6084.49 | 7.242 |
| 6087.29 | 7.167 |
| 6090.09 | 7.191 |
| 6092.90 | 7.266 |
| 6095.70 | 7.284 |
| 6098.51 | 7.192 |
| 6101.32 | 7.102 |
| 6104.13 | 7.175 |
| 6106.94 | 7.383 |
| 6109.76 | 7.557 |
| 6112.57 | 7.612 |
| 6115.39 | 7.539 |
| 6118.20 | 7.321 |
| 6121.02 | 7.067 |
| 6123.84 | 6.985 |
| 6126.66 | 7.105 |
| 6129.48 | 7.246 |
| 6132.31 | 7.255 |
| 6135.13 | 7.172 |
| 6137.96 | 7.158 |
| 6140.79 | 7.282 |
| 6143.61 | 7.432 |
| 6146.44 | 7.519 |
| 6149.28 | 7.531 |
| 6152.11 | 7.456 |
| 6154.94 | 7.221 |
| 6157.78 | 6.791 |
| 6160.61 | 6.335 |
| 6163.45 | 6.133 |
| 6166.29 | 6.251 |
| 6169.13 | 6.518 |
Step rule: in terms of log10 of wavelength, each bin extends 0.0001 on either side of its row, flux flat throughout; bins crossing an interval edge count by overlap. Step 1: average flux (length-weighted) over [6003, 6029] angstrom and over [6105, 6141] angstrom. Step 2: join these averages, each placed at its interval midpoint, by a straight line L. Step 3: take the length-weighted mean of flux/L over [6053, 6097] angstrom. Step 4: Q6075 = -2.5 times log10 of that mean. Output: -0.02 mag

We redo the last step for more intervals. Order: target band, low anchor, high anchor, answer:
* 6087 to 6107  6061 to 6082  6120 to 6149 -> 0.014 mag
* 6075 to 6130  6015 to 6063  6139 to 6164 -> -0.005 mag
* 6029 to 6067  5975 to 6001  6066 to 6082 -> -0.030 mag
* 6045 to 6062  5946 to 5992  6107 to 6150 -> -0.040 mag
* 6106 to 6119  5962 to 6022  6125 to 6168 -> -0.062 mag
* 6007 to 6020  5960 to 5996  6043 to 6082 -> 0.040 mag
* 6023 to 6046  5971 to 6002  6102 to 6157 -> -0.043 mag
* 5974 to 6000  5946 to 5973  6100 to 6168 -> -0.016 mag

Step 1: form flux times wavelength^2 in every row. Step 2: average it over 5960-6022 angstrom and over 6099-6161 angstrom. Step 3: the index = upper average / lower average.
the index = 1.06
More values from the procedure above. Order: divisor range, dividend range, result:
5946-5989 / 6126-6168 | 1.05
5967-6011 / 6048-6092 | 1.05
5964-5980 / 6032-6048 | 1.09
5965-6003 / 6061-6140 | 1.05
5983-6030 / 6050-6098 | 1.05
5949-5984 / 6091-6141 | 1.07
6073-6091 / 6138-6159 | 1.02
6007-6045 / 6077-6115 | 1.02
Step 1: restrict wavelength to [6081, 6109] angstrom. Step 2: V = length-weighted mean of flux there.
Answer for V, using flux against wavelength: 7.24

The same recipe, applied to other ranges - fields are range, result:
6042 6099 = 7.39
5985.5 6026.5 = 7.17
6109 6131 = 7.3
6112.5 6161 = 7.23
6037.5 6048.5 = 7.67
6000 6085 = 7.35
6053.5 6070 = 7.37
